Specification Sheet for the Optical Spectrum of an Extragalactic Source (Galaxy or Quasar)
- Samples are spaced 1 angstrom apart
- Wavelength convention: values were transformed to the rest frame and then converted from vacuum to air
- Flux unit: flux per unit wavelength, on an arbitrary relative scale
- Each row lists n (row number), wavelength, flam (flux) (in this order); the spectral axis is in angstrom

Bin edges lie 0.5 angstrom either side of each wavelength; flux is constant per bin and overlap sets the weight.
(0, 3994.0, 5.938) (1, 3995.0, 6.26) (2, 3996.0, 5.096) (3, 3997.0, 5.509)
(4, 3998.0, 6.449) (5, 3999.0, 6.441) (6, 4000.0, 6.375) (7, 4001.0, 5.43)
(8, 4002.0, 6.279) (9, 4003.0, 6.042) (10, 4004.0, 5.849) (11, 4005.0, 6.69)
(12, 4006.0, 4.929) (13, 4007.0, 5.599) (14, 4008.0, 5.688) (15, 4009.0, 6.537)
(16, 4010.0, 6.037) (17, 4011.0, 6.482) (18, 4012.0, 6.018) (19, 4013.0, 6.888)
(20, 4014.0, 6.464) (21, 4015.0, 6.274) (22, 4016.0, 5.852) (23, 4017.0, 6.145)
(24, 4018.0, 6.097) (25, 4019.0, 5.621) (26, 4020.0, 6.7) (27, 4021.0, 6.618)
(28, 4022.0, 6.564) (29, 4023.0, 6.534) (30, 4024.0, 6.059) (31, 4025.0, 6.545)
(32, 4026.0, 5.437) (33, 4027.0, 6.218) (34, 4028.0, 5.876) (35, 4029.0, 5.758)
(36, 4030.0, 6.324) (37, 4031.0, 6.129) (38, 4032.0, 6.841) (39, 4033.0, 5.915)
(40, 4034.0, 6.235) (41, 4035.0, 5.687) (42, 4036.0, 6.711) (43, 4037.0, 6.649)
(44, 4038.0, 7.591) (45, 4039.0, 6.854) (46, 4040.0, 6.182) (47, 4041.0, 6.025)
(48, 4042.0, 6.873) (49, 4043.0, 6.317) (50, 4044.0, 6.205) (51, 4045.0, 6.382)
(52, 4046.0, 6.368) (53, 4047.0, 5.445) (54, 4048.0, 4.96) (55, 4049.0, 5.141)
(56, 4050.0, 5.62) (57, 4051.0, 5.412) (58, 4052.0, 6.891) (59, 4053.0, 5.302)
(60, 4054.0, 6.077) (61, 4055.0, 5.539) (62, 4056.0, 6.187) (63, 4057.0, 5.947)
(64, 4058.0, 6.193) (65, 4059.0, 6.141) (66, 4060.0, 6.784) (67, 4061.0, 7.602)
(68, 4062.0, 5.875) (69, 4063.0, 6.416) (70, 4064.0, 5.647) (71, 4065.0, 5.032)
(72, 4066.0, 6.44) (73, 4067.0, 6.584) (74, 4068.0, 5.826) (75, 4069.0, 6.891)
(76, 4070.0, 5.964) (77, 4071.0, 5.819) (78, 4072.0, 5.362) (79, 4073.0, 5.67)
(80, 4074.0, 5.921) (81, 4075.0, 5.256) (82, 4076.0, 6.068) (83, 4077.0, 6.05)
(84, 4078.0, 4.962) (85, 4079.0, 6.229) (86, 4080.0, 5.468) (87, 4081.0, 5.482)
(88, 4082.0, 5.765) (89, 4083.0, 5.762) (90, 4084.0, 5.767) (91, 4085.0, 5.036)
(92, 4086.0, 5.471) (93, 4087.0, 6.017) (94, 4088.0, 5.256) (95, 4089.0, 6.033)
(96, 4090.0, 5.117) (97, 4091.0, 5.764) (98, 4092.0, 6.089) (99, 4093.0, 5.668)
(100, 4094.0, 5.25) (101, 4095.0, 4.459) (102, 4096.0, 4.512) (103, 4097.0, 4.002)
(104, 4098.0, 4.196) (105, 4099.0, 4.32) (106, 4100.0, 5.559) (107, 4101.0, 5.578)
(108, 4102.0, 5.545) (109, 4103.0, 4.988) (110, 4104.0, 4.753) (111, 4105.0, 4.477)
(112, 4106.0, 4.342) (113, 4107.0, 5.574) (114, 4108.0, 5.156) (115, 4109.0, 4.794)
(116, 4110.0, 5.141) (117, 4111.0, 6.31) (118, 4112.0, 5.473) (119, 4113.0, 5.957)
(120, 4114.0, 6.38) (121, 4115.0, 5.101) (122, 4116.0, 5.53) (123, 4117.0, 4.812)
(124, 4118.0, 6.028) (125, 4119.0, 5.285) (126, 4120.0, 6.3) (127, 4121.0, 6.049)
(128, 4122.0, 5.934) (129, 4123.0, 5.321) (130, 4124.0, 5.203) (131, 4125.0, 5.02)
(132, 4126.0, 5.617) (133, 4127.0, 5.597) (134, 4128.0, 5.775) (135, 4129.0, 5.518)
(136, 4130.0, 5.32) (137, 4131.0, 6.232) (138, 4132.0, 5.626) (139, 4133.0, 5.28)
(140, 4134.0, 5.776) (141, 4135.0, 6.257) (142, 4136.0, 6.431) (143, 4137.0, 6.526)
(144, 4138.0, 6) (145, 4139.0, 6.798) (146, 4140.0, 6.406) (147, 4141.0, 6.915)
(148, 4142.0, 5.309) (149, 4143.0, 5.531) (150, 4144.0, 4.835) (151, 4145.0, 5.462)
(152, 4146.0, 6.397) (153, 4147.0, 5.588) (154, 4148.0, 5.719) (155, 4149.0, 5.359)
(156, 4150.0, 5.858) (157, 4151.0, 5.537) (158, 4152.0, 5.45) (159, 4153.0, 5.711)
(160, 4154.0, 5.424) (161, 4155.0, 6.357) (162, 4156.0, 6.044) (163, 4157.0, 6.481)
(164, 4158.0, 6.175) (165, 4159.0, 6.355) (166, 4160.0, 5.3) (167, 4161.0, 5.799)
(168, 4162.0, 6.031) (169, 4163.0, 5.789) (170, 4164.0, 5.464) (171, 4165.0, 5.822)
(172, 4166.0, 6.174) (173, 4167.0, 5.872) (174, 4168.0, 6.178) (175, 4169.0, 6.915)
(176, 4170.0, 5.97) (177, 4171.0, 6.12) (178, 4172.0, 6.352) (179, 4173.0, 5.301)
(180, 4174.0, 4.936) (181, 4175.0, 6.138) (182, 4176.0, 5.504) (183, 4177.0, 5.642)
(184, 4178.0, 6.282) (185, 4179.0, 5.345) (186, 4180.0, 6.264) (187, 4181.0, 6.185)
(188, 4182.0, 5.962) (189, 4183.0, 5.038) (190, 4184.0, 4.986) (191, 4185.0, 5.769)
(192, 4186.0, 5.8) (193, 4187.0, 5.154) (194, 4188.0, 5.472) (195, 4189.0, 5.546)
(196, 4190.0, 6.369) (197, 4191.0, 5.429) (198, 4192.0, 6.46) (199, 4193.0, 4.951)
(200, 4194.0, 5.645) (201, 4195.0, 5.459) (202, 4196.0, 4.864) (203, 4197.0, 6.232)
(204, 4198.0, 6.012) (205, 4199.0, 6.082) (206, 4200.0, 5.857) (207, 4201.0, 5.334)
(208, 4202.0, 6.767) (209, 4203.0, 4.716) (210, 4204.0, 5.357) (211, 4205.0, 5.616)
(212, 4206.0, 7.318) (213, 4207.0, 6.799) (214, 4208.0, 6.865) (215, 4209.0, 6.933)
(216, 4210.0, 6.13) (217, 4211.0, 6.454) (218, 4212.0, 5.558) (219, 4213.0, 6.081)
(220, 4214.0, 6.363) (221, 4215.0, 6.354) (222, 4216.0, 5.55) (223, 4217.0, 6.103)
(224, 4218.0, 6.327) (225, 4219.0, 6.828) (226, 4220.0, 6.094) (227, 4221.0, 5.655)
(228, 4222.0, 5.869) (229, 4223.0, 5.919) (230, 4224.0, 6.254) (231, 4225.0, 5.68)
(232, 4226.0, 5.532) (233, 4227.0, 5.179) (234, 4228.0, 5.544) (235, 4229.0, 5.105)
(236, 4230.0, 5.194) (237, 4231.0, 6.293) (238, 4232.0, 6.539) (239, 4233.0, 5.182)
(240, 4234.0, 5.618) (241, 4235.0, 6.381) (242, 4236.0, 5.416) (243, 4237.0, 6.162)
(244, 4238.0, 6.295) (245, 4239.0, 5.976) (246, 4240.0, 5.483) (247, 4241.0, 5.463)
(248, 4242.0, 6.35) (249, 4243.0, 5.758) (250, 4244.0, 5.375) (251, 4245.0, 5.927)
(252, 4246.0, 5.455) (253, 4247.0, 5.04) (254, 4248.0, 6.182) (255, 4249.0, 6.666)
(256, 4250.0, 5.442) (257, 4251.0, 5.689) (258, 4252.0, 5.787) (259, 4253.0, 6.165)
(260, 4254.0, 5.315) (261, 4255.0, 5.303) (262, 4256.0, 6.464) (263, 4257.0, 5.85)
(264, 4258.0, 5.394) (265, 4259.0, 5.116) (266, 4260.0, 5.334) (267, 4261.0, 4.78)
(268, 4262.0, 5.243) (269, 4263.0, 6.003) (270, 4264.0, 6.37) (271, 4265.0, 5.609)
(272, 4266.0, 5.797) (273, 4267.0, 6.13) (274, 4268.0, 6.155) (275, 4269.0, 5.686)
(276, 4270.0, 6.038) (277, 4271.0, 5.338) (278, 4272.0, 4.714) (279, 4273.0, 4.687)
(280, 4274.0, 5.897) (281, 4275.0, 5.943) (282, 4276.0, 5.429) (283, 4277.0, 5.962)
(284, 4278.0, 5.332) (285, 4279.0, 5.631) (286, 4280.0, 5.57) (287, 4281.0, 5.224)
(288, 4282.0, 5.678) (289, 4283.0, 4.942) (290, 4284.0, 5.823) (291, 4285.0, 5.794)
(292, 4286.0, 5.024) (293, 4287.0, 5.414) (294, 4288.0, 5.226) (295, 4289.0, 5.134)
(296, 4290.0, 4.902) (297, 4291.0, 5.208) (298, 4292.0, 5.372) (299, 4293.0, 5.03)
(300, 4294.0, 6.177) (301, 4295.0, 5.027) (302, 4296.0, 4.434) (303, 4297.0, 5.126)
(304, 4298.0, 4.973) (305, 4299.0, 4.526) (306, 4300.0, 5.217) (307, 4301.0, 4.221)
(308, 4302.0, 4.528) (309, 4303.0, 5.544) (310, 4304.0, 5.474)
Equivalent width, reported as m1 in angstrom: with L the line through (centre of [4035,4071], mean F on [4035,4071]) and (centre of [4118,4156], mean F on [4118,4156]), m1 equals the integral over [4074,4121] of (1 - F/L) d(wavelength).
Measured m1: 4.5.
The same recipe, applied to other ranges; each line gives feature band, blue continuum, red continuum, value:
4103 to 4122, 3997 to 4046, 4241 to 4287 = 1.9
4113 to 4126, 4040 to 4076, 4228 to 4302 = 0.6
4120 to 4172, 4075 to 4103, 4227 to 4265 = -3.5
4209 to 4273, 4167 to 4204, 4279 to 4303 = -4.1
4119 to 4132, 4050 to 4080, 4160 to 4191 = 0.5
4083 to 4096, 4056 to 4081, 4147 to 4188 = 1.1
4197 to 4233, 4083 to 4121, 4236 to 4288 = -2.9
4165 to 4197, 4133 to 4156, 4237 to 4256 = 0.5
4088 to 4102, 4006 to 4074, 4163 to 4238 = 2.1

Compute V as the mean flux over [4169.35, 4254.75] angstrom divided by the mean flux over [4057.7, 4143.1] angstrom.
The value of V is 1.03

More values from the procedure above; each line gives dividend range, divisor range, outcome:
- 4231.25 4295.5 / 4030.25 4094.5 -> 0.94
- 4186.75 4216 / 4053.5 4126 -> 1.06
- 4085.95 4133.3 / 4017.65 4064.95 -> 0.87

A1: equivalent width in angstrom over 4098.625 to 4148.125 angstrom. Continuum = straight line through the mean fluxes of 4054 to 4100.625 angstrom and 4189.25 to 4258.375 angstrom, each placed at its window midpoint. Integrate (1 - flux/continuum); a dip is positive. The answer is 1.3 angstrom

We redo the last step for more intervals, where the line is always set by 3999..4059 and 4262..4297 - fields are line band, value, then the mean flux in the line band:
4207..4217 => -1.1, 6.27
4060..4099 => 2.3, 5.65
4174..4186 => 0.1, 5.71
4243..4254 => -0.4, 5.75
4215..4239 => -1.1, 5.87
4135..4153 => -0.2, 5.89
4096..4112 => 2.6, 4.98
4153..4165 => -0.2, 5.92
